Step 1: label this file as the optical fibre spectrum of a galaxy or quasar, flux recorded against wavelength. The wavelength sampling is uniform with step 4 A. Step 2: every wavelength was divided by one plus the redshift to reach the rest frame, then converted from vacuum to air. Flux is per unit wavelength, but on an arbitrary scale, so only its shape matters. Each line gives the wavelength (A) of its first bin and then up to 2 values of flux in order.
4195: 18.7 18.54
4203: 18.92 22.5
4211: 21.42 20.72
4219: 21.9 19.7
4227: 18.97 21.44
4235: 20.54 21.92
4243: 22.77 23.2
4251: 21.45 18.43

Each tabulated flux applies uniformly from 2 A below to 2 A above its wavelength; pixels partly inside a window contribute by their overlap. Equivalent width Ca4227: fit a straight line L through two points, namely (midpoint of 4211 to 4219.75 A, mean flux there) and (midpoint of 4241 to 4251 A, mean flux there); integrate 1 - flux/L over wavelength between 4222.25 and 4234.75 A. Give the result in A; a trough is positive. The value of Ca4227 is 1.0 A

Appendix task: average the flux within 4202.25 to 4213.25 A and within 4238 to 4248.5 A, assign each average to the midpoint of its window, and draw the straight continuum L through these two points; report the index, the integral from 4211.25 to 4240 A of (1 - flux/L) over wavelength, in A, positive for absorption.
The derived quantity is 1.5 A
